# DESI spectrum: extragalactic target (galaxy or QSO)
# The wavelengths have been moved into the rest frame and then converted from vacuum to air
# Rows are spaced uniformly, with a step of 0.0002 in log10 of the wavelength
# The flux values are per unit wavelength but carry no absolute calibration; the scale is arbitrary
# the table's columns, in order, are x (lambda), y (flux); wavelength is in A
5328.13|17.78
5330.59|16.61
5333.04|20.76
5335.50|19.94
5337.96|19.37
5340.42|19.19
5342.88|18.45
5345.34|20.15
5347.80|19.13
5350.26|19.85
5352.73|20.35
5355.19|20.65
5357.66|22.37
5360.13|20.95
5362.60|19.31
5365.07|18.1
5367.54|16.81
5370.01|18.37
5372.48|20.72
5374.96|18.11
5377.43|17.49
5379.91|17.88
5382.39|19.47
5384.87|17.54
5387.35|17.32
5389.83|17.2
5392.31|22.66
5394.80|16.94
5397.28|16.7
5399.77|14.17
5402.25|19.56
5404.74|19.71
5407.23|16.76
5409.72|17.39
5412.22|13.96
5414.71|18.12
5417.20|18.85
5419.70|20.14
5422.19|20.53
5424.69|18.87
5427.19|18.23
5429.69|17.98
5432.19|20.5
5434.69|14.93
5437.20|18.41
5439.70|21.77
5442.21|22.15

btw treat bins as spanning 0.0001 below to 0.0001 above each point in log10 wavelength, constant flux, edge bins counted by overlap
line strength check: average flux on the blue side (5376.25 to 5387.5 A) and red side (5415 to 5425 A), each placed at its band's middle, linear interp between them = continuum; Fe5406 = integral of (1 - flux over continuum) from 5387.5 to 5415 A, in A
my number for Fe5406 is 1.80 A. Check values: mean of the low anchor 18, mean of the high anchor 19.5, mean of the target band 17.5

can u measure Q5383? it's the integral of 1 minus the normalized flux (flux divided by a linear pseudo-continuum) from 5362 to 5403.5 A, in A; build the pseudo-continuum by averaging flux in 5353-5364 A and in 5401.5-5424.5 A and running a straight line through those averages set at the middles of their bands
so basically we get 3.3 A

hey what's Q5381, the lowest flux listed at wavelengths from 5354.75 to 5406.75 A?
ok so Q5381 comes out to 14.17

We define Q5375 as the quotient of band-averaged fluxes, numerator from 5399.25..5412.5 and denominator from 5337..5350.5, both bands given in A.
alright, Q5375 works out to 0.89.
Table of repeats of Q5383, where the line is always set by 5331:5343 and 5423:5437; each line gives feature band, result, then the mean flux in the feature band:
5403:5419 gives 0.7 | 17.6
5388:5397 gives 0.1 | 18.6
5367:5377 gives 0.2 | 18.6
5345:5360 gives -1.0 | 20.5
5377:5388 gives 0.5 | 18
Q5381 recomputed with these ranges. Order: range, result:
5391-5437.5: 13.96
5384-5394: 17.2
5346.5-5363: 19.13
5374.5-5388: 17.32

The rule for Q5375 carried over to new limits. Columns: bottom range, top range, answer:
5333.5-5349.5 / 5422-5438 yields 0.94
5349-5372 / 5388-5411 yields 0.91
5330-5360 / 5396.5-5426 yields 0.90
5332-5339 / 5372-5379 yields 0.93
